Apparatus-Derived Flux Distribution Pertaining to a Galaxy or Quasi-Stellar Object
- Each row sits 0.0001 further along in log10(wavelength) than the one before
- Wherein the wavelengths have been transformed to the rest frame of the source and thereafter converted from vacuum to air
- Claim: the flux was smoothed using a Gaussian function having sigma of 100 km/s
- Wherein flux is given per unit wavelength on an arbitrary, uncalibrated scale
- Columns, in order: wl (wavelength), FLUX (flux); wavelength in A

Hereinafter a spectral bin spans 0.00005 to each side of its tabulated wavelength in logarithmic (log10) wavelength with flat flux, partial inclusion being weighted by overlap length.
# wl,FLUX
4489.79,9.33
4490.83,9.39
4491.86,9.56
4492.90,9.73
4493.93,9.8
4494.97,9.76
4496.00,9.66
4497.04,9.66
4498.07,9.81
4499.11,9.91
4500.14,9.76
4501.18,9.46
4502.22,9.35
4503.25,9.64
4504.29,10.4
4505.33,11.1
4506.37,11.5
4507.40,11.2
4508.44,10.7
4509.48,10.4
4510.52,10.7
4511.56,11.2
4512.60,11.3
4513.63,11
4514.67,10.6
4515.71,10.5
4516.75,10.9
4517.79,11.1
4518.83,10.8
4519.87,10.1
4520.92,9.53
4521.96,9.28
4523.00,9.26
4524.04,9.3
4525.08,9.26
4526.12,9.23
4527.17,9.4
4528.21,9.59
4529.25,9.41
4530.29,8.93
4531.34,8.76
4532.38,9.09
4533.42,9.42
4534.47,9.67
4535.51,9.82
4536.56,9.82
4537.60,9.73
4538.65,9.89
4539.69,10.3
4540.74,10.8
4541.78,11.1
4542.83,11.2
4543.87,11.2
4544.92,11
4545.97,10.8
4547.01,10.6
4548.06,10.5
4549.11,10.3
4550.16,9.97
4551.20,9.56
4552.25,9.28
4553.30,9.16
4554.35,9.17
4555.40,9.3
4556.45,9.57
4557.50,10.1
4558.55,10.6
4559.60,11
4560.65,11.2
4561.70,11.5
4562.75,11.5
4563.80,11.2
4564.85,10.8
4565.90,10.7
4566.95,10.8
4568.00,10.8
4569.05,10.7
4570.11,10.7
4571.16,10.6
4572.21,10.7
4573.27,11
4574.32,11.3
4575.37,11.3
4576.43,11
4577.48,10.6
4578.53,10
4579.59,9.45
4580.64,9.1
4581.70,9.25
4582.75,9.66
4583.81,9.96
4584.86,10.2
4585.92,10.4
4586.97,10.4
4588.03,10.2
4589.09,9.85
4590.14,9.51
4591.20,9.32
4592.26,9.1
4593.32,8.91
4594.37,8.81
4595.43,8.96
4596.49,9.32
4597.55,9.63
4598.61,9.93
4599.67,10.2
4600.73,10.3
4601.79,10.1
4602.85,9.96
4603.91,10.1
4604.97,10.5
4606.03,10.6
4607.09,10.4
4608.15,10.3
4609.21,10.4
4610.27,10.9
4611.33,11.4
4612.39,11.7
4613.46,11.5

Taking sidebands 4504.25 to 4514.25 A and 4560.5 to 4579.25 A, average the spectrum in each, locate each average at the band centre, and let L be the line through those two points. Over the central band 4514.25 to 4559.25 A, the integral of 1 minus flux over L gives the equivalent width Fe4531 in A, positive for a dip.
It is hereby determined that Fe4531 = 4.05 A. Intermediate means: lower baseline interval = 11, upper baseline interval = 10.9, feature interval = 9.95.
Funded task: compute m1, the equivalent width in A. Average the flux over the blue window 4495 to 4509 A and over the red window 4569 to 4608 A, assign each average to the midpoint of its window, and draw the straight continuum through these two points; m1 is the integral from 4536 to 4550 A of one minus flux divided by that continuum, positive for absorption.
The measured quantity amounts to -0.6 A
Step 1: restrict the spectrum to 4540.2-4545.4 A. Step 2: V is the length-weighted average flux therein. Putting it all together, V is 11.1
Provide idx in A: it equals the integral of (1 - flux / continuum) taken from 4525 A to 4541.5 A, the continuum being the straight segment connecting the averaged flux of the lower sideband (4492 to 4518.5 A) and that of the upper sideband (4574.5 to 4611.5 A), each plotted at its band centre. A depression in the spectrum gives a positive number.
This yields 1.0 A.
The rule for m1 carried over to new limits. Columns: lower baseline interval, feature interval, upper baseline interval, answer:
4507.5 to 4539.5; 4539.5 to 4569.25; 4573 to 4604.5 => -1.7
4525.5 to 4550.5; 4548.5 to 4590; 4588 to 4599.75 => -2.8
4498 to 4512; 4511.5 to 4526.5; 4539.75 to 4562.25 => 0.2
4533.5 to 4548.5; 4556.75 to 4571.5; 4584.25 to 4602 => -1.1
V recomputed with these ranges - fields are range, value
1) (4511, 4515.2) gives 11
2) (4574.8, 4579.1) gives 10.7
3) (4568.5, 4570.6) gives 10.7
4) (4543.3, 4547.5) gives 10.9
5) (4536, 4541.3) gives 10.1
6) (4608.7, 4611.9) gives 10.9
